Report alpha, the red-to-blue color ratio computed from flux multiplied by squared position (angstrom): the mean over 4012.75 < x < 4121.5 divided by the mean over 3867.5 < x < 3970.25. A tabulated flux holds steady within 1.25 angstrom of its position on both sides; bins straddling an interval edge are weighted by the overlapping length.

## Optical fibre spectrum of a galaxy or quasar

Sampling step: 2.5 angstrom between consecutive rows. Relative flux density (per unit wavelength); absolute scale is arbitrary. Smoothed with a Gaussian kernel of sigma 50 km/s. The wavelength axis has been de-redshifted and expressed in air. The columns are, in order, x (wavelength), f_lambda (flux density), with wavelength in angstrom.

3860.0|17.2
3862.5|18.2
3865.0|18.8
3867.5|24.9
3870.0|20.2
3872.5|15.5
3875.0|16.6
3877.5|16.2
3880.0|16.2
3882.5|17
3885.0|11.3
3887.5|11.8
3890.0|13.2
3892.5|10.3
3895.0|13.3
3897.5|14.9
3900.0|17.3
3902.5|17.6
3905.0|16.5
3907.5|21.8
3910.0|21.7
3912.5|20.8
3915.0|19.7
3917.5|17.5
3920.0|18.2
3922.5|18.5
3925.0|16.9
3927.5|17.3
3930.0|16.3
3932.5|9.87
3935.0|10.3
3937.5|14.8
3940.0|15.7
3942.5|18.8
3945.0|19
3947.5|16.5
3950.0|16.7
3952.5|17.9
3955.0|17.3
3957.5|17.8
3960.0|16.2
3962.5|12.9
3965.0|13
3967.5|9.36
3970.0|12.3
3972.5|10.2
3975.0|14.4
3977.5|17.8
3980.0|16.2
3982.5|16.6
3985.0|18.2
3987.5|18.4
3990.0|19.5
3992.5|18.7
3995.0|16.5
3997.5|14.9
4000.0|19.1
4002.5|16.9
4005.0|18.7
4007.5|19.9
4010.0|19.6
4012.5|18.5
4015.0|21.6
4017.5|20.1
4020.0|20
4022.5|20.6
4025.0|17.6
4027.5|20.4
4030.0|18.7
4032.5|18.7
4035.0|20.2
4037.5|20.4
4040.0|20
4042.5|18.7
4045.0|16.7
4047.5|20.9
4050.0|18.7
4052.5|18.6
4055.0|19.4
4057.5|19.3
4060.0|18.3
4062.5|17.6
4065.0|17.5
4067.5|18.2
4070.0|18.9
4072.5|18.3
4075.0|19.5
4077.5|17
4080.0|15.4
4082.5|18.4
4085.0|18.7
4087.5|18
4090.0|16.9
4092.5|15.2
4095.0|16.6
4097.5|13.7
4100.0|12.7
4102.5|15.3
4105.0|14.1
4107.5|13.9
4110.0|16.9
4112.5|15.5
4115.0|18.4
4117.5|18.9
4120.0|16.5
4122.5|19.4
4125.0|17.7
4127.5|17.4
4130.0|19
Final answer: 1.20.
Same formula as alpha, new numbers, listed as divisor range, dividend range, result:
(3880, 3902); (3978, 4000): 1.32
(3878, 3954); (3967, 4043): 1.15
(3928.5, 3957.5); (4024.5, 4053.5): 1.27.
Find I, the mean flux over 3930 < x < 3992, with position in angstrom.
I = 15.5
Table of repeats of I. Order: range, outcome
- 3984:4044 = 19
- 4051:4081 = 18.2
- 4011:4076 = 19.1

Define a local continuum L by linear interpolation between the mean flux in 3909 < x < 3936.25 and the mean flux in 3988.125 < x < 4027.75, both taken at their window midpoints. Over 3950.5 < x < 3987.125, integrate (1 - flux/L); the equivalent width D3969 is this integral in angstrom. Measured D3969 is 5.8 angstrom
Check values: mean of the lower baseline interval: 17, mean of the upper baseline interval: 18.9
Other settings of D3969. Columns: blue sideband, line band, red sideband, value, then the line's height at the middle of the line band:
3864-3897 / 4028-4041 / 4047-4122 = -2.14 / 16.9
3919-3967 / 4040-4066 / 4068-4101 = -3.04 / 16.7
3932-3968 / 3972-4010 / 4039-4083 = -1.89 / 16.4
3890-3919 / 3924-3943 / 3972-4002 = 2.54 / 17.1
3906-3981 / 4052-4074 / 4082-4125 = -2.82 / 16.4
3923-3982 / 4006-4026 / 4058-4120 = -4.76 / 16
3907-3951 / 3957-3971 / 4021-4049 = 3.51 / 17.9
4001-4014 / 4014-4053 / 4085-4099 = -3.23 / 18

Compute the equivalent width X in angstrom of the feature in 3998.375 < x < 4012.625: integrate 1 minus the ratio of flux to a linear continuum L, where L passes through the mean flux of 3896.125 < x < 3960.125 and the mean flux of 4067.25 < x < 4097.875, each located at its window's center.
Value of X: -1.2 angstrom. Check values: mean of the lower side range 17.2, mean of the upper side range 17.4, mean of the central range 18.7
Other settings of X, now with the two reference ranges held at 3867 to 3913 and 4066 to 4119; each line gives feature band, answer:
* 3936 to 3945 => -0.04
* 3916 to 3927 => -0.84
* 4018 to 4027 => -1.58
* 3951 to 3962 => -0.29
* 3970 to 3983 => 1.48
